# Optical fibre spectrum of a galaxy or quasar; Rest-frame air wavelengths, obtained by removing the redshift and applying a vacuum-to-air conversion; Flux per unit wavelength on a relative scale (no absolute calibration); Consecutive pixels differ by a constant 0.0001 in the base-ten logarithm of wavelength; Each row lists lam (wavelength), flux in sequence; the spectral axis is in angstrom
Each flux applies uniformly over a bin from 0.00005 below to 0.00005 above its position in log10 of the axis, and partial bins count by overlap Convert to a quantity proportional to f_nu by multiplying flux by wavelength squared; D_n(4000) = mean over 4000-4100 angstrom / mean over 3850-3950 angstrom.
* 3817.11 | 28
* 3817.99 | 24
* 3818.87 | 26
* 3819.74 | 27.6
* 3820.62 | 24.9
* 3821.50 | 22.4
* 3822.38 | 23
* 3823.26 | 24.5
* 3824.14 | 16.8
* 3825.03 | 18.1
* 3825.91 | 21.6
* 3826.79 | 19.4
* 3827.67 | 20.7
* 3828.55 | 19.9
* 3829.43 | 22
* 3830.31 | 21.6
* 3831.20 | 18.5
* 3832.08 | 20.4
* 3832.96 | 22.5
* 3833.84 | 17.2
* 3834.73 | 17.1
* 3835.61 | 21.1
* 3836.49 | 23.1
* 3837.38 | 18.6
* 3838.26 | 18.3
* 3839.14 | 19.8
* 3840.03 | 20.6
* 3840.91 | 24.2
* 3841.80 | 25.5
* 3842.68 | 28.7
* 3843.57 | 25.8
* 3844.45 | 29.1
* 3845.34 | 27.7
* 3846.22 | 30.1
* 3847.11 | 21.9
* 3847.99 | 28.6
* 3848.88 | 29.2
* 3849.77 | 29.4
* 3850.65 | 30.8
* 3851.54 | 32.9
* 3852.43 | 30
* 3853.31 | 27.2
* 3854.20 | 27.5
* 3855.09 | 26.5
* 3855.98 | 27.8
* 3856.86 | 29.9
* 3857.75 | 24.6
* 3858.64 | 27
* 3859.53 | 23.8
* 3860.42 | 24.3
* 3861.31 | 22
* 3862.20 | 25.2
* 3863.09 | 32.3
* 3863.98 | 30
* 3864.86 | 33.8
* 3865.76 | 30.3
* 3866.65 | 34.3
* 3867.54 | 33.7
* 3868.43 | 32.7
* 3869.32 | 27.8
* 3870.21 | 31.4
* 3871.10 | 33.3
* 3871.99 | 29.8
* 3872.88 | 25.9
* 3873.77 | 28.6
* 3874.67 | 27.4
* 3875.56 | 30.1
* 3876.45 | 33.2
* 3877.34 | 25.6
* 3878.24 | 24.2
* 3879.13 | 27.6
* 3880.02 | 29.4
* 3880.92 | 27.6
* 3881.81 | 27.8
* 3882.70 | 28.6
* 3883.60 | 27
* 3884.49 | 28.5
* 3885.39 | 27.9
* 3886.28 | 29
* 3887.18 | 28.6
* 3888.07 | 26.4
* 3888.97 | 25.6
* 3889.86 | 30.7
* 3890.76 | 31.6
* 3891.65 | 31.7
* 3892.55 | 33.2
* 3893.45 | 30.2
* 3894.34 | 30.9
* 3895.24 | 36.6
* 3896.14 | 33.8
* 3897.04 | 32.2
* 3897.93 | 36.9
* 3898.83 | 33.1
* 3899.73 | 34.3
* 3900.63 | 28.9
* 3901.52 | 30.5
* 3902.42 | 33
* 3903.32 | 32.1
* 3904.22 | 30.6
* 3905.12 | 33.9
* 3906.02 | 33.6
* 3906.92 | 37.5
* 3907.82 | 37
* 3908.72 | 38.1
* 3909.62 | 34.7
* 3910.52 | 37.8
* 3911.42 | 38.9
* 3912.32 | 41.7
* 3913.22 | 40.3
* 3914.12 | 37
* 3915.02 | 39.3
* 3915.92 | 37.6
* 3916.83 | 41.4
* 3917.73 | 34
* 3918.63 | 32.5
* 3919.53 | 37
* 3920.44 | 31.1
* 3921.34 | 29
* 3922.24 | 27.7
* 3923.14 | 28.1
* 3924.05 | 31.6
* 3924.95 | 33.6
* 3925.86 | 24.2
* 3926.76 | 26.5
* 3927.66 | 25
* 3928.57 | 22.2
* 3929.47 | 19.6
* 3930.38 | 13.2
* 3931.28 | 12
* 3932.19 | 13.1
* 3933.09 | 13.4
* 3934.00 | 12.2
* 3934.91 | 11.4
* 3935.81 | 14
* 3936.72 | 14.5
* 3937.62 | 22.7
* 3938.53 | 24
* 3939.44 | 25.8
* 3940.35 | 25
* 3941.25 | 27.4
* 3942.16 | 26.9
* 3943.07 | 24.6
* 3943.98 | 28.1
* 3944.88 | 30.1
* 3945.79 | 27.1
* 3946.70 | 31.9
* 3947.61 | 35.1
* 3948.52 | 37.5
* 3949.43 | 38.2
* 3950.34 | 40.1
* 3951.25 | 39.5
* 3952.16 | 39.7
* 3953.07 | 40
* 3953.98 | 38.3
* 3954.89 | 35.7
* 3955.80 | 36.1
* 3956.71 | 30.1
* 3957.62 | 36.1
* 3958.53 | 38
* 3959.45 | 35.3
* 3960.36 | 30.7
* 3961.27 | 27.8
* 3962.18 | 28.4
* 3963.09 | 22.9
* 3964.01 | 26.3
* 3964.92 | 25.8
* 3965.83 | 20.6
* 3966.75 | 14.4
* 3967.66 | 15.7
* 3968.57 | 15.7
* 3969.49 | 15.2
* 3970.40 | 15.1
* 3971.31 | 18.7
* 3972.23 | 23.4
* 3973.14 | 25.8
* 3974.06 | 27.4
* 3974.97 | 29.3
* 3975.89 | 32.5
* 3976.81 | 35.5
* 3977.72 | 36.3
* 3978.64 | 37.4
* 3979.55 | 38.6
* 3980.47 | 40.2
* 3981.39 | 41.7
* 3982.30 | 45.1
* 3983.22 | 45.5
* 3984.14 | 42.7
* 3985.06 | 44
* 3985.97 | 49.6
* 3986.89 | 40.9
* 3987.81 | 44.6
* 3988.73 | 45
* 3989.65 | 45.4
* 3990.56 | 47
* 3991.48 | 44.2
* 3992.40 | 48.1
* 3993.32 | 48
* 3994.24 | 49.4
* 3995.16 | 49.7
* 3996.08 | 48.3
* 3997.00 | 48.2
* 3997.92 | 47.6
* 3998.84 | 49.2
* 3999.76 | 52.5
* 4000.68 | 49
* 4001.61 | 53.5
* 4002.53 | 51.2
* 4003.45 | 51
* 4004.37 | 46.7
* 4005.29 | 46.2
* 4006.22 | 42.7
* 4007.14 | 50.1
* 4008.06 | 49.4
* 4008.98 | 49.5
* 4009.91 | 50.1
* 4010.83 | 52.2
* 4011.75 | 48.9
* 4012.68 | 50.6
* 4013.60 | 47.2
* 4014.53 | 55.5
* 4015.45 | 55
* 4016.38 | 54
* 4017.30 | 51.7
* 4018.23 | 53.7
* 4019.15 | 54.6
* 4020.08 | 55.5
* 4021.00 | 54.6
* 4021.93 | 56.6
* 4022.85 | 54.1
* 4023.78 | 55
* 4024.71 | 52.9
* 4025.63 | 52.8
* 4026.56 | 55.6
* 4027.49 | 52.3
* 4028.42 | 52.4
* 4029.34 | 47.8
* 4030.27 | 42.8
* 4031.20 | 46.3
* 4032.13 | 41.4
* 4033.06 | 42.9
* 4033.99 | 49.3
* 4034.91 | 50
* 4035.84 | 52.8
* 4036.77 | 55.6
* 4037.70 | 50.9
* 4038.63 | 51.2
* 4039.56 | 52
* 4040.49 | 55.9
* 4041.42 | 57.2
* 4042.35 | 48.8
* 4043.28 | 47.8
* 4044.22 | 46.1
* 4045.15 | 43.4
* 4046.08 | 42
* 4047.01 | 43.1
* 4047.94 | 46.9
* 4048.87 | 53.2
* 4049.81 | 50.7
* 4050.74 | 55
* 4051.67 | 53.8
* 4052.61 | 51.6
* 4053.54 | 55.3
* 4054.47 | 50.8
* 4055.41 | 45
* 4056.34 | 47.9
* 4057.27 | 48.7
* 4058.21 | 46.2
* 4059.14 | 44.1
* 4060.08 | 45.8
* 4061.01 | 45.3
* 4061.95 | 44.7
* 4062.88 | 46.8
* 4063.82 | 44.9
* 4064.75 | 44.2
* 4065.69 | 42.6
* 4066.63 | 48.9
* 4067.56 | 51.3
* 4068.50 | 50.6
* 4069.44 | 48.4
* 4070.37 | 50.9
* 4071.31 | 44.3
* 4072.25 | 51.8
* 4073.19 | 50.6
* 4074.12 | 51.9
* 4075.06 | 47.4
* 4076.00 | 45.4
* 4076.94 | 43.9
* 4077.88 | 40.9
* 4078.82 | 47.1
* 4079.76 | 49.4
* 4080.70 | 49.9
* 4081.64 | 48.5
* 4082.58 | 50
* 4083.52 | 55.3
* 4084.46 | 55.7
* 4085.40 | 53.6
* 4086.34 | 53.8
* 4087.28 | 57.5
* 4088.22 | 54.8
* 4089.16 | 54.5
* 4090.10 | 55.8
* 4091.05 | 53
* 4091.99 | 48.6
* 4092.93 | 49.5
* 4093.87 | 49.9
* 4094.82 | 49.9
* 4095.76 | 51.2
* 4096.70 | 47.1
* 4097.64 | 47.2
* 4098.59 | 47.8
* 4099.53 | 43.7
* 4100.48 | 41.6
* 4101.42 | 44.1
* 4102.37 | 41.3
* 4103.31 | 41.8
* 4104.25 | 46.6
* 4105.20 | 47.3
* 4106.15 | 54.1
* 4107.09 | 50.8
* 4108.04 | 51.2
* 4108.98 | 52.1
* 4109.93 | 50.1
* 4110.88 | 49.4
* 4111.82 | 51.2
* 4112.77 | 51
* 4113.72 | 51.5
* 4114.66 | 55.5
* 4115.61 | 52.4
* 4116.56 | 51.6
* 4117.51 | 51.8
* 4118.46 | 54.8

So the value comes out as 1.84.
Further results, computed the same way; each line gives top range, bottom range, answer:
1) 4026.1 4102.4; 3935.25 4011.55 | 1.41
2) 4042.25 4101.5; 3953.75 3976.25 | 1.95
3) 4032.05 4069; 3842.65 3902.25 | 1.82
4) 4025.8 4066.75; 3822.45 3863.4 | 2.23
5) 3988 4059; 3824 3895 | 2.04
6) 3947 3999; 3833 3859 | 1.50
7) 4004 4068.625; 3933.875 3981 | 1.82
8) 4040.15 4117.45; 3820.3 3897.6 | 2.05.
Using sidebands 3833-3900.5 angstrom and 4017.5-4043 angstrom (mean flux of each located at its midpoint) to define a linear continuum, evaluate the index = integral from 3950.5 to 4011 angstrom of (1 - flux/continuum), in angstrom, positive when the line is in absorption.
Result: 8.6 angstrom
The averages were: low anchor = 28.1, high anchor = 51.6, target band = 38.5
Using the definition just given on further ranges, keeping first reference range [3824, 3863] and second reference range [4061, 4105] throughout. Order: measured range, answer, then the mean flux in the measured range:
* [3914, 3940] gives 5.9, 25.1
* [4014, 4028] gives -4.0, 54.2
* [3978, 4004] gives -4.6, 46.3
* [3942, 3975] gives 6.2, 29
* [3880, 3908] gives -1.7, 31.2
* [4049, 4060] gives -1.0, 49.8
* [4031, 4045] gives -1.8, 49.8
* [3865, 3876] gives -1.5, 30.5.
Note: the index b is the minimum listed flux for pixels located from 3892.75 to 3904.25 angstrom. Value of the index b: 28.9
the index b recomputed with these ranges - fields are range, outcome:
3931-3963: 11.4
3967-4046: 15.1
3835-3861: 18.3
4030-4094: 40.9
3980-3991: 40.2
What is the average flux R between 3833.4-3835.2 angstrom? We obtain 17.2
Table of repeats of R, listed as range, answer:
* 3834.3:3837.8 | 20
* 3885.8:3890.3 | 28.1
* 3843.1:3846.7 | 28.1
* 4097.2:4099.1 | 47.4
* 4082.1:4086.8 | 53.7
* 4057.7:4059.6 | 45.2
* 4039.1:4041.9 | 55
